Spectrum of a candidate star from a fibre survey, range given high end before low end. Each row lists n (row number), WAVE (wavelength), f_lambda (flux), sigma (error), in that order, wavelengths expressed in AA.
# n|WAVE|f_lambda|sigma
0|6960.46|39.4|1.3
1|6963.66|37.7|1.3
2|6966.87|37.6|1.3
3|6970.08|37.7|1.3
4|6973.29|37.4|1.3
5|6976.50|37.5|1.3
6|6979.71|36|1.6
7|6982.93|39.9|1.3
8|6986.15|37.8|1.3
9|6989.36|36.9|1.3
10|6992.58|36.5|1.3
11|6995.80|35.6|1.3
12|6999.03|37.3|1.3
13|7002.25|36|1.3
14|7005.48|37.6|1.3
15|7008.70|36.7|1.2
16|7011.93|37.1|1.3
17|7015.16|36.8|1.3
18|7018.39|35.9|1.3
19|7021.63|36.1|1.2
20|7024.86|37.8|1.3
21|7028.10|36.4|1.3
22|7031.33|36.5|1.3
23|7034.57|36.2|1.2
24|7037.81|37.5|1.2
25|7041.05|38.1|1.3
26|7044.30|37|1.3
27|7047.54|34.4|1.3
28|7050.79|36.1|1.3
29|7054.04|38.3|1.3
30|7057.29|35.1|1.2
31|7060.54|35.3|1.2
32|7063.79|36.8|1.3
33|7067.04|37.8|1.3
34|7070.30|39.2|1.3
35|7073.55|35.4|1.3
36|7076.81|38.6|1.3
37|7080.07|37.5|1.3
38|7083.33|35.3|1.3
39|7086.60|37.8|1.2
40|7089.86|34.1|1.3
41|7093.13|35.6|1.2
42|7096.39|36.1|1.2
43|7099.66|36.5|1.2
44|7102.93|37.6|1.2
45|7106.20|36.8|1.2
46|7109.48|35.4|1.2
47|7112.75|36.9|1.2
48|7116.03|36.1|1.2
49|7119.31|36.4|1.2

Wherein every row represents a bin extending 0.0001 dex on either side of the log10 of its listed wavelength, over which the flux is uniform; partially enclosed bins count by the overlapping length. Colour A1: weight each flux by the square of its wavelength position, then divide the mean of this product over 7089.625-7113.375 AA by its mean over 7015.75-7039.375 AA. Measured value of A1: 1.0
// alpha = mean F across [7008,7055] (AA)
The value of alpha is 36.7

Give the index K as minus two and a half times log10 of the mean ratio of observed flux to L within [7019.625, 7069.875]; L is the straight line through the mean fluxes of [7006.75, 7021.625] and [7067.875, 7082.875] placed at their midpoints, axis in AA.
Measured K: 0.01 mag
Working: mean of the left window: 36.6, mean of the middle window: 36.7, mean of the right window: 37.5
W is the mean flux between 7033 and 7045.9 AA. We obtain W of 37.2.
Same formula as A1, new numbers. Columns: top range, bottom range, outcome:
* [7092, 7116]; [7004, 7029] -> 1.01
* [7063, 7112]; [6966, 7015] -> 1.02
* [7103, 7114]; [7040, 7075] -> 1.01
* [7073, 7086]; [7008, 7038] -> 1.02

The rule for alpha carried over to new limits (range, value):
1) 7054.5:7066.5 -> 36.2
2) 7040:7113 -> 36.6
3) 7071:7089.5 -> 36.8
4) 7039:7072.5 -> 36.8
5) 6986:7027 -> 36.7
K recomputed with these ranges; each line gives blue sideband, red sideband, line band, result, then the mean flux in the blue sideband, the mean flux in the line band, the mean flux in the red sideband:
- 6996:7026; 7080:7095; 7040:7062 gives 0.00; 36.7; 36.3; 35.9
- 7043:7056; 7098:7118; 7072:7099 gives 0.01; 36.4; 36.3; 36.5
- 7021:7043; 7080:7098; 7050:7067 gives 0.00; 37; 36.5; 35.9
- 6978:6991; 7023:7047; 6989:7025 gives 0.02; 37.7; 36.6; 37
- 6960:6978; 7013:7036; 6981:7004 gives 0.00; 37.8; 37.1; 36.5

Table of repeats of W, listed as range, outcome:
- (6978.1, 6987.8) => 37.9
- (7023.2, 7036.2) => 36.7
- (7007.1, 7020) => 36.6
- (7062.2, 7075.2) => 37.3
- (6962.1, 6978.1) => 37.6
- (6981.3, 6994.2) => 37.8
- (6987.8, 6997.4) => 36.3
